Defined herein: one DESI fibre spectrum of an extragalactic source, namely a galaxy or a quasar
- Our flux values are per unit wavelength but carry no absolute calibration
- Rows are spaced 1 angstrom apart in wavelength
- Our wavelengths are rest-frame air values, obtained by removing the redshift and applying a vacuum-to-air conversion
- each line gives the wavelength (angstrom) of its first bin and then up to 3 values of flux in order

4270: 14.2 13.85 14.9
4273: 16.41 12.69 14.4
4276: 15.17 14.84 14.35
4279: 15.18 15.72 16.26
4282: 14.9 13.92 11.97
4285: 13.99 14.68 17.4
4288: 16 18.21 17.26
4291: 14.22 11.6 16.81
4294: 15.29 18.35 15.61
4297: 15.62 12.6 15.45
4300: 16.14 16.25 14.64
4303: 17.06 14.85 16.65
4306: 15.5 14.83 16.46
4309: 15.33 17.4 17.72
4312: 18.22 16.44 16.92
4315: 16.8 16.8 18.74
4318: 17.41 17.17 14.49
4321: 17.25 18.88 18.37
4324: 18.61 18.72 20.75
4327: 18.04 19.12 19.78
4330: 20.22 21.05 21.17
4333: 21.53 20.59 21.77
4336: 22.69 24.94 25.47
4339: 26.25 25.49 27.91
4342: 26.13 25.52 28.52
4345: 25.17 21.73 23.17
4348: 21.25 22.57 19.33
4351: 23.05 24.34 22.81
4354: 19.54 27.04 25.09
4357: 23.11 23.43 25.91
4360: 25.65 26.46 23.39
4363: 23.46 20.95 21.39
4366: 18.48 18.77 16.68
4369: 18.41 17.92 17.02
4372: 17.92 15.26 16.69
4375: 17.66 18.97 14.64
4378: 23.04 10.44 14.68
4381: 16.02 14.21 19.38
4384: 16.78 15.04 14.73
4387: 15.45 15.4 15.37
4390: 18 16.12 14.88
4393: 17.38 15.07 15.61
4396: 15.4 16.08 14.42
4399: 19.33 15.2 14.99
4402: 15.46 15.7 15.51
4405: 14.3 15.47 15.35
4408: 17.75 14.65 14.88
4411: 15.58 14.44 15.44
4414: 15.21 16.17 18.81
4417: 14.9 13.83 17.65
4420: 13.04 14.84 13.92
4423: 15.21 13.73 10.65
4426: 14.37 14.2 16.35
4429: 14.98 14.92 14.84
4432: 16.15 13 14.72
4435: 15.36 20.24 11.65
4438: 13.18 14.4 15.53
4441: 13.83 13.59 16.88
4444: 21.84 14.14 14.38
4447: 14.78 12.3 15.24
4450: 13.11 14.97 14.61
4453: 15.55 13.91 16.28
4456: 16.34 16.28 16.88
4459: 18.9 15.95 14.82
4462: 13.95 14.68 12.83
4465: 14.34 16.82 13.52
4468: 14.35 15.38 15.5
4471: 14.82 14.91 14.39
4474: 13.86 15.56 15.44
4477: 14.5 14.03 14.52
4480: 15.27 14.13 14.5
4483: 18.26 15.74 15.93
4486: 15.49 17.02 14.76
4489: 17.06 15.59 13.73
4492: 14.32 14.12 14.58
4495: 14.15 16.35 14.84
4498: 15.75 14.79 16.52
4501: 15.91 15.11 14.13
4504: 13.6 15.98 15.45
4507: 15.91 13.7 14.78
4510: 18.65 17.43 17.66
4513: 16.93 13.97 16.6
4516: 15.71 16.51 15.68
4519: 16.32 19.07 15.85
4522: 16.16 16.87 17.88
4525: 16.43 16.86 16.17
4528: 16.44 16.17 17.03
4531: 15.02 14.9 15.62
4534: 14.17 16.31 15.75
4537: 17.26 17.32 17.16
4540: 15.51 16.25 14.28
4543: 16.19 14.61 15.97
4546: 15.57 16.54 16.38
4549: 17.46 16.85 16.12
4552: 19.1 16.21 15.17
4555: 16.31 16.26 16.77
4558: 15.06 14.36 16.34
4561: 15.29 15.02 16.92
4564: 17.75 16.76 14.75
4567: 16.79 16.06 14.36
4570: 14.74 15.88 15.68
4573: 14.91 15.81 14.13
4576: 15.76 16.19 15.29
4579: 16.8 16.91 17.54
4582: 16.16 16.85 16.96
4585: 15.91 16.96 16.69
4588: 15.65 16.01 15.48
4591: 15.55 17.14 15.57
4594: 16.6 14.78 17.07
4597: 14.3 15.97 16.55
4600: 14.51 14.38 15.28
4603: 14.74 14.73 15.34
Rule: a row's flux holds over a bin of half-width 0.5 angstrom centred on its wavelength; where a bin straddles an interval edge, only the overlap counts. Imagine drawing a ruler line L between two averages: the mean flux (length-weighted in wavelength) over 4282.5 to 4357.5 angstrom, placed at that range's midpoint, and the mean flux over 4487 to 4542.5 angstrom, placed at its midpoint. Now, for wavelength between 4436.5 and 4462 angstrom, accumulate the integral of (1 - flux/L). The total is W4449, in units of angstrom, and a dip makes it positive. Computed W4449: 2.7 angstrom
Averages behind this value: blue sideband 19.1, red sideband 15.8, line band 15.1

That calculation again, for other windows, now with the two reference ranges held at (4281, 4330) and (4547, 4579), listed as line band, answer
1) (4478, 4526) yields 1.1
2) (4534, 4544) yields 0.0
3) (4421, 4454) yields 3.0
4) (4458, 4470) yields 0.8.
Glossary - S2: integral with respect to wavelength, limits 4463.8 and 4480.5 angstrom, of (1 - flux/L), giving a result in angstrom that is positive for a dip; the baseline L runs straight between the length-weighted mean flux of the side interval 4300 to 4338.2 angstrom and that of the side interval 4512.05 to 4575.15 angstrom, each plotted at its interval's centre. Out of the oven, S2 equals 2.0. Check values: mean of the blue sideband 18.3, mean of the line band 14.7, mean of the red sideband 16.1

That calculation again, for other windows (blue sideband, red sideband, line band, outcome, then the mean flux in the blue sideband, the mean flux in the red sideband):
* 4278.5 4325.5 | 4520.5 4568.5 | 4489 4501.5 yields 0.8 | 16.1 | 16.2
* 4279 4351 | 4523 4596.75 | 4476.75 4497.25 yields 2.0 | 18.5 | 16.1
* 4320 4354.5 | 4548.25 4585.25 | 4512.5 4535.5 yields 1.3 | 22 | 16.1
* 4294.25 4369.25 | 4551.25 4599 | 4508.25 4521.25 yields 0.4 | 20.2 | 16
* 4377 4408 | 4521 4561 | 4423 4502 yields 4.6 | 15.8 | 16.2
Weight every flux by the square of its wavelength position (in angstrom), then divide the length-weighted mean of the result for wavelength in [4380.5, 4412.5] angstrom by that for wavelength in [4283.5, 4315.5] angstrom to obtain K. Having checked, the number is 1.0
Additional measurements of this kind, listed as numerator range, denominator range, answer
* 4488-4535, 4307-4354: 0.83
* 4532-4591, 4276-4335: 1.07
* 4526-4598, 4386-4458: 1.12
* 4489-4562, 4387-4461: 1.09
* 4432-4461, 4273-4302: 1.08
